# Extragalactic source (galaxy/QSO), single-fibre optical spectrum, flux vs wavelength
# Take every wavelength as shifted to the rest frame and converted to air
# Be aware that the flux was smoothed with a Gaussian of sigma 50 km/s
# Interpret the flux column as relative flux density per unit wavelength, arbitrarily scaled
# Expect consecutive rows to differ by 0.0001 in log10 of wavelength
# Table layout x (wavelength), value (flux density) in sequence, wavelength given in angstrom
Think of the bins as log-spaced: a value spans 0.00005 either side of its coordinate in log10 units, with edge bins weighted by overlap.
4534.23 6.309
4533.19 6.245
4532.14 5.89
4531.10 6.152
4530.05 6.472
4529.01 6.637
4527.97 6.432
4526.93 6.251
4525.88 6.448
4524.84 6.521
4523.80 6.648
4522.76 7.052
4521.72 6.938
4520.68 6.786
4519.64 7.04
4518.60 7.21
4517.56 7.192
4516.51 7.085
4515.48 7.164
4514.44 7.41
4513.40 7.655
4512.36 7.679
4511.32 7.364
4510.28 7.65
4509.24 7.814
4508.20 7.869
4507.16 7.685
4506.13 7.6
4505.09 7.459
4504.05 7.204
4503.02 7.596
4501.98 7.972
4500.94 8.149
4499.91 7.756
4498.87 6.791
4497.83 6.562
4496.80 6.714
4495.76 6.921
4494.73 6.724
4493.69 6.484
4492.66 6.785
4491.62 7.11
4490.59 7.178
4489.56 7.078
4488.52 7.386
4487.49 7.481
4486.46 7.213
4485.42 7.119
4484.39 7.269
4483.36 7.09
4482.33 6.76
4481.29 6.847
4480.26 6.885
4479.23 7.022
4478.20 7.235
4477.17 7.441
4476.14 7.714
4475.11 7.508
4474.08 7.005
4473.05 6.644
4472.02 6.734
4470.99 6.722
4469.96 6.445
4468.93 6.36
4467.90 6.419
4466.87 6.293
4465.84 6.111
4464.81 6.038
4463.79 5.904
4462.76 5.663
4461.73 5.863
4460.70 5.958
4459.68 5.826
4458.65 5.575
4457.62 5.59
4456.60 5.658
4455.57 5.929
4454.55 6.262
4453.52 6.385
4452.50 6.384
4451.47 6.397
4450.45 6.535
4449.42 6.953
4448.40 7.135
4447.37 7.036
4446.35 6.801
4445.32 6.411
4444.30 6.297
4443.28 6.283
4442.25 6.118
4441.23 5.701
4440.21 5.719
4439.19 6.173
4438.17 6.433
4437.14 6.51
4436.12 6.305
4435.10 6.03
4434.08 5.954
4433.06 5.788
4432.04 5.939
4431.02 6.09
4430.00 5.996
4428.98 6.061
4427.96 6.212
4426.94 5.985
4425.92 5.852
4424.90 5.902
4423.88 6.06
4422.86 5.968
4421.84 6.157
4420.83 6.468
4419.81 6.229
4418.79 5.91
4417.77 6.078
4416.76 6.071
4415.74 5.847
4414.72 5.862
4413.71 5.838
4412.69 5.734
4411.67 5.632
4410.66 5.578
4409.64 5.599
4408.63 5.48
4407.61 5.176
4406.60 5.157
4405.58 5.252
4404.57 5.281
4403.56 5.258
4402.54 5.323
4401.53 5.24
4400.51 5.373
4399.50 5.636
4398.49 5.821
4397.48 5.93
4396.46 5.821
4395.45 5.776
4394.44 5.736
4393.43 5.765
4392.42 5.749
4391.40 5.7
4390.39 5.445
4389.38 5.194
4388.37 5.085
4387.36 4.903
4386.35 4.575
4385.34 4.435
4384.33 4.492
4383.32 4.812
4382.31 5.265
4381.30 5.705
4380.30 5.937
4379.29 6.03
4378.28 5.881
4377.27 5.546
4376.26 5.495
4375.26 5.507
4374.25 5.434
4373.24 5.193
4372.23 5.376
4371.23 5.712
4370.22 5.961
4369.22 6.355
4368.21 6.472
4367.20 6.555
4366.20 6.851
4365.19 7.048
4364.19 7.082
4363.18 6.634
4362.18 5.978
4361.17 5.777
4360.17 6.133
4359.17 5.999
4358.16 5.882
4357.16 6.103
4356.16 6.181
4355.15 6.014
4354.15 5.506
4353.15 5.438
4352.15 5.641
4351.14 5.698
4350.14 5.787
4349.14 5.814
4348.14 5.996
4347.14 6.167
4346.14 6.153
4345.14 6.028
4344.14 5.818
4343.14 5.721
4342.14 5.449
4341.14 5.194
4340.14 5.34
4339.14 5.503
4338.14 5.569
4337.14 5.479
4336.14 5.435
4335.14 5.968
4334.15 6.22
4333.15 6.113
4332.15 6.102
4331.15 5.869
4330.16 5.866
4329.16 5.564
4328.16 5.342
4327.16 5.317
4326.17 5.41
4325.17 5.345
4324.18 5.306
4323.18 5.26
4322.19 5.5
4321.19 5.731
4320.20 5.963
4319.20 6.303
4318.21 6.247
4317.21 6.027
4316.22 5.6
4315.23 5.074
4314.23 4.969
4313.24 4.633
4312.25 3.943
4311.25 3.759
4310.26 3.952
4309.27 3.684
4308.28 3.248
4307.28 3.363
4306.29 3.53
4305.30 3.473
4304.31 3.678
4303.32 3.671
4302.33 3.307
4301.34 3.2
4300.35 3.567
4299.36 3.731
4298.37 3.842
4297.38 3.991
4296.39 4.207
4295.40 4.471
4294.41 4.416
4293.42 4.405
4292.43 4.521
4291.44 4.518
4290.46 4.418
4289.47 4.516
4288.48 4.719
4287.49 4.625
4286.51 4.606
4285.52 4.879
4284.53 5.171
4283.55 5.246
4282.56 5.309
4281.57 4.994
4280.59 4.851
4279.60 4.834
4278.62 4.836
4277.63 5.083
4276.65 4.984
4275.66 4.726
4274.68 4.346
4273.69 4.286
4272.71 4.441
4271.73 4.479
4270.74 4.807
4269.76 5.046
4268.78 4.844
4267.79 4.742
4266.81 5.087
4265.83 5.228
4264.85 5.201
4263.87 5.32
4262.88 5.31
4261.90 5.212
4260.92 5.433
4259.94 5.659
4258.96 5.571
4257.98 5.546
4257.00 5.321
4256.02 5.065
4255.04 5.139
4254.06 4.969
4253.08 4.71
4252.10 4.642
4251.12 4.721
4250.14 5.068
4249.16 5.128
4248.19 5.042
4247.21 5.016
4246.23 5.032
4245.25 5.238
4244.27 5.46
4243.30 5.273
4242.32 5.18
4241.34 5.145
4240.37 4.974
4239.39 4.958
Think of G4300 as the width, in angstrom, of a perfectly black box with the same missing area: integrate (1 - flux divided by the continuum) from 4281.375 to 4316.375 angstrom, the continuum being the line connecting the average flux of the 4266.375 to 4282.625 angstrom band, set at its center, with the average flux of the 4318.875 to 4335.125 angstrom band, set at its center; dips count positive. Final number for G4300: 6.5 angstrom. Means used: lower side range 4.79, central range 4.24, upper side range 5.7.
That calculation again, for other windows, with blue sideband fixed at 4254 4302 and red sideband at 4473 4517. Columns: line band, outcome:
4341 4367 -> -1.75 angstrom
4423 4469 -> 3.76 angstrom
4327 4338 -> -0.75 angstrom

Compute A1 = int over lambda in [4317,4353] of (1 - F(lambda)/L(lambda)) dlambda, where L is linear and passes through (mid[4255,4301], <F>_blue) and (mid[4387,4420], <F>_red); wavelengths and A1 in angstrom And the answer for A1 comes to -4.0 angstrom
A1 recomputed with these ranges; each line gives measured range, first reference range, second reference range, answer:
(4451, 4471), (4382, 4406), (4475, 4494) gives 1.8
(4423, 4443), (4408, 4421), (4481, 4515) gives 0.4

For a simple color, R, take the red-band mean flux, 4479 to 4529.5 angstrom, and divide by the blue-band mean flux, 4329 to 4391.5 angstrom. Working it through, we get 1.2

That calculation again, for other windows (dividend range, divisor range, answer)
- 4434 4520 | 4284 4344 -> 1.40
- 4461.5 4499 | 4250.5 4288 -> 1.37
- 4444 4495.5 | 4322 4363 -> 1.16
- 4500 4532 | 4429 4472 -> 1.16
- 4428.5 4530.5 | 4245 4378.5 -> 1.30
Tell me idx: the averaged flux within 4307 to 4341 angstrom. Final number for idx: 5.28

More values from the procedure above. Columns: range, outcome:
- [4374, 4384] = 5.55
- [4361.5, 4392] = 5.69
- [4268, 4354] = 4.96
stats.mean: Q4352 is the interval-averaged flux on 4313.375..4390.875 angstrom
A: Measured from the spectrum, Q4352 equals 5.71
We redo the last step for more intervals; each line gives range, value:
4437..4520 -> 6.82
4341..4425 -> 5.74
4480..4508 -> 7.19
